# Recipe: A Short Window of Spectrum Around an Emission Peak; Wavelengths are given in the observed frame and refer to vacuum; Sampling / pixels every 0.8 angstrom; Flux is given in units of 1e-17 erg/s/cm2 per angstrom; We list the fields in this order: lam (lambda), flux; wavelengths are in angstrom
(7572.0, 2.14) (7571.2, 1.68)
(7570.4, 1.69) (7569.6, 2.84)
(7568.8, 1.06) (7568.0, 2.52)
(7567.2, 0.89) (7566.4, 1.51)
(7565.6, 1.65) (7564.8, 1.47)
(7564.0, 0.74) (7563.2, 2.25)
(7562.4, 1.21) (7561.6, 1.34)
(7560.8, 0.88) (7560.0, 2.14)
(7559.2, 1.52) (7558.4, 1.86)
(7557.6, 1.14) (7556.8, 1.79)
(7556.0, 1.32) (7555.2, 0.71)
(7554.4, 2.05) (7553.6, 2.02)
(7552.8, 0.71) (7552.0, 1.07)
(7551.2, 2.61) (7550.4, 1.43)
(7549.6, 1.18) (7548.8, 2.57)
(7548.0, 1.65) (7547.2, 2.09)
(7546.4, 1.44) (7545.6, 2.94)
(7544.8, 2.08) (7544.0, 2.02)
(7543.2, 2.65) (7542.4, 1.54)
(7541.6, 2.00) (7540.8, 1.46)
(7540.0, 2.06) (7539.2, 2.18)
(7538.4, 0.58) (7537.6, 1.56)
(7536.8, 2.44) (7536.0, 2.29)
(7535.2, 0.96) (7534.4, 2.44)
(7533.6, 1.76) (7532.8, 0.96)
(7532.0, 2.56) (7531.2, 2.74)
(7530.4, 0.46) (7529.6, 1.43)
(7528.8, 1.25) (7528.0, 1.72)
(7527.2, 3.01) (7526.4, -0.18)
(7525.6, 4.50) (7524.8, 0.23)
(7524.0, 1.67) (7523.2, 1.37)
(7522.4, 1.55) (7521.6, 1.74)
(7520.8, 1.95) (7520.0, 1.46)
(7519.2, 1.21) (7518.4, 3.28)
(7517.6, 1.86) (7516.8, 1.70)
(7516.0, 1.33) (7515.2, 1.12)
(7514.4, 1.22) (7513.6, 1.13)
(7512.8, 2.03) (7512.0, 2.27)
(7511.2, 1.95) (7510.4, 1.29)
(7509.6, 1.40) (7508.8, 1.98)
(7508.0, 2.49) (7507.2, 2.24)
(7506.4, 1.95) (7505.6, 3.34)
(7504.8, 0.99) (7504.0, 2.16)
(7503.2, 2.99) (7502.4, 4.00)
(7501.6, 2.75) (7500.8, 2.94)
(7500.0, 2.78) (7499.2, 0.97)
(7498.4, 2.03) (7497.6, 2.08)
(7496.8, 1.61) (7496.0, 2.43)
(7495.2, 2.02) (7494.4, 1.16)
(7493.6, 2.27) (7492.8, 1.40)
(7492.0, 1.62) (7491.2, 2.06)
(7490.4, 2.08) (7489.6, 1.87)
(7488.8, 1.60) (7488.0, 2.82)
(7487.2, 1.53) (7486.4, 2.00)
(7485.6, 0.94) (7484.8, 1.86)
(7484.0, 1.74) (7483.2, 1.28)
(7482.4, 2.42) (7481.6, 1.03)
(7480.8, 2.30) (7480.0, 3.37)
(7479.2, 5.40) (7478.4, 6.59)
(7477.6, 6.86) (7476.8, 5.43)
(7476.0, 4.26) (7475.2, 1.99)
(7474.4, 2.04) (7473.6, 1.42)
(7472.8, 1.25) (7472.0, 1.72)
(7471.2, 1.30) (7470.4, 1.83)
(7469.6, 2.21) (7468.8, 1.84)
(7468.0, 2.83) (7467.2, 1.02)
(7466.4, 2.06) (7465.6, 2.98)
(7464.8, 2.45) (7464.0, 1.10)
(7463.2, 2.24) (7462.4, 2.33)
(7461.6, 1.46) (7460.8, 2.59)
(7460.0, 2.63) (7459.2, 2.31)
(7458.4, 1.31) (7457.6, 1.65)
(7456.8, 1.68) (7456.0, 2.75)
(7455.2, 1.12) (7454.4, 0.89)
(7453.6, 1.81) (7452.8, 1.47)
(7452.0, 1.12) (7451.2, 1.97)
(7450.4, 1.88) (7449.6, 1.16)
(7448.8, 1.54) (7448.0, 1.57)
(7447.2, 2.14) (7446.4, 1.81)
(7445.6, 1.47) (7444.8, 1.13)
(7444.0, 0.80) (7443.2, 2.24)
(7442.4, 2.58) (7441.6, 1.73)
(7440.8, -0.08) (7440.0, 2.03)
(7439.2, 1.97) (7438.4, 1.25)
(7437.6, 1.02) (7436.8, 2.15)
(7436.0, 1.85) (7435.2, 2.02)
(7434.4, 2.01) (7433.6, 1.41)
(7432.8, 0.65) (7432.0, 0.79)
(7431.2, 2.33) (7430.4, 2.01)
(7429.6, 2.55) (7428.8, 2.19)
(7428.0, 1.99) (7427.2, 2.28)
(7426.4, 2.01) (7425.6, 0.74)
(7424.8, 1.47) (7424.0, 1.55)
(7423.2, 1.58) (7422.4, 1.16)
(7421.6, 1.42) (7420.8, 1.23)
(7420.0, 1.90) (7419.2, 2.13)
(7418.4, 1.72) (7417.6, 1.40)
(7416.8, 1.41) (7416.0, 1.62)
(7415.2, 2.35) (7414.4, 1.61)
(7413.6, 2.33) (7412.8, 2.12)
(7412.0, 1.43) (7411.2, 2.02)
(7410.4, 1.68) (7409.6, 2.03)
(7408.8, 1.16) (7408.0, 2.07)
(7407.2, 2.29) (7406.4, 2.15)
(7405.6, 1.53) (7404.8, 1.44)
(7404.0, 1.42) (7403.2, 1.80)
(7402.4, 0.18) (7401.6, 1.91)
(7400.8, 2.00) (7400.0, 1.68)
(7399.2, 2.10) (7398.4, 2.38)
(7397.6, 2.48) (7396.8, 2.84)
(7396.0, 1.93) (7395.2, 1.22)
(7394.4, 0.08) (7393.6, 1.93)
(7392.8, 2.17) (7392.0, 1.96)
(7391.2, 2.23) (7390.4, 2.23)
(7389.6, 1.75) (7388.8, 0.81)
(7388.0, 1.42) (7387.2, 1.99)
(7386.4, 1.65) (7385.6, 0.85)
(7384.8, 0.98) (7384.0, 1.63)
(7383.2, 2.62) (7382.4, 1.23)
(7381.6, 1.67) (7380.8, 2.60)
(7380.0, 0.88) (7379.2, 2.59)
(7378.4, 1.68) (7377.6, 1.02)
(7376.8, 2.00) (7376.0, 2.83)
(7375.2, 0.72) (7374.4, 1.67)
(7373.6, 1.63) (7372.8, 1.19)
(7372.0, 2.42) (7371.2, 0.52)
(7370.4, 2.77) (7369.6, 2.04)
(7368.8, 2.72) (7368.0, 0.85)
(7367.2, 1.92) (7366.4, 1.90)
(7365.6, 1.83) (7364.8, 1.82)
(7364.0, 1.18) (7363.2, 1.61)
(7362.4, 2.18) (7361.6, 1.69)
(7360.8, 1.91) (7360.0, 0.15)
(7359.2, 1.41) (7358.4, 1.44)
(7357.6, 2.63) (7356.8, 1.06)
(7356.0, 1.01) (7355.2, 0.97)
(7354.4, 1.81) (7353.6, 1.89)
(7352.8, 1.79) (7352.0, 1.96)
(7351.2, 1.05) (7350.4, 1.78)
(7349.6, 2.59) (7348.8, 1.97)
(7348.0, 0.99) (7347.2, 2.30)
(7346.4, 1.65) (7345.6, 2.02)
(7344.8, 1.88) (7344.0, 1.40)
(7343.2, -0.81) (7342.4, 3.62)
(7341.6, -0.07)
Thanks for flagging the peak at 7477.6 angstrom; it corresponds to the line H-alpha 6563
